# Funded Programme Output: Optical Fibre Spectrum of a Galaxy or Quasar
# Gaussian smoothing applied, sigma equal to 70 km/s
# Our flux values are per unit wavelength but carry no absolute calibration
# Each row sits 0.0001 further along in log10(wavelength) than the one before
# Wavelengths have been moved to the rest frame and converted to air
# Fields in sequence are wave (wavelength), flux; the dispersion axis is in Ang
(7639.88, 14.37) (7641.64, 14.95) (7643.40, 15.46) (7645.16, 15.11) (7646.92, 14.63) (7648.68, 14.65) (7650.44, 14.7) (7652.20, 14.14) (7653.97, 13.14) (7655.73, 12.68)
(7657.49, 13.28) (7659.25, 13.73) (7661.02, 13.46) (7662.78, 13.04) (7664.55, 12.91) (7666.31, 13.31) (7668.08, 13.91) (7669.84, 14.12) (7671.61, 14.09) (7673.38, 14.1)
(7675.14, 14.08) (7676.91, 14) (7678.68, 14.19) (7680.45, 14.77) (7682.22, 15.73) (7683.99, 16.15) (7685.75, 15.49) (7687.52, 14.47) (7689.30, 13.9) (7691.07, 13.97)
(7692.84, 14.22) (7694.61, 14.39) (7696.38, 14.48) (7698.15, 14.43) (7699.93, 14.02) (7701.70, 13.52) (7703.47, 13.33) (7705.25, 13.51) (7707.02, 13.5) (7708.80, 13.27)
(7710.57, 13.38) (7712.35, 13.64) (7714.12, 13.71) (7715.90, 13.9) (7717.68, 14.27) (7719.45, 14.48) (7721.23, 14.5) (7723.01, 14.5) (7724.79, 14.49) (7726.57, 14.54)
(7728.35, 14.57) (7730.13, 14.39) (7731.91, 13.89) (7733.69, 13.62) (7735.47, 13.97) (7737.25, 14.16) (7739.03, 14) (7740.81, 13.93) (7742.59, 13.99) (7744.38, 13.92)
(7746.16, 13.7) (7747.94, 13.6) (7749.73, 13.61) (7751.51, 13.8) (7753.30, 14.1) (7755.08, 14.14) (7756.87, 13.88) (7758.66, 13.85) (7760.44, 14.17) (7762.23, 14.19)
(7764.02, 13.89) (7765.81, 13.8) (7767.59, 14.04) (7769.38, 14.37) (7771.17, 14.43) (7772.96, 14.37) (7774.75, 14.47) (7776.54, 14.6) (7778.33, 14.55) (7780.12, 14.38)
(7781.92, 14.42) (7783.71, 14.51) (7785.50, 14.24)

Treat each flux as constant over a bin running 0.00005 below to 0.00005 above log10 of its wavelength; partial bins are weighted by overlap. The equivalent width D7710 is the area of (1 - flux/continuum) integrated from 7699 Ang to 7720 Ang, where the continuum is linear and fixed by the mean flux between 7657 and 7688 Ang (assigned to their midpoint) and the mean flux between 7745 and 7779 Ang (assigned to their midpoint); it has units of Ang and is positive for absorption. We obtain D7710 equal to 0.6 Ang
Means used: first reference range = 14.2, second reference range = 14.1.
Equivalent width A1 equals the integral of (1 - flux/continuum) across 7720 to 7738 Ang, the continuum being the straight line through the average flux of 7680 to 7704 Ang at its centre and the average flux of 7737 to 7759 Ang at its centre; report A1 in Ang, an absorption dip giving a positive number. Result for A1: -0.2 Ang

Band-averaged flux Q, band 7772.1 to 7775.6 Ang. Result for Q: 14.4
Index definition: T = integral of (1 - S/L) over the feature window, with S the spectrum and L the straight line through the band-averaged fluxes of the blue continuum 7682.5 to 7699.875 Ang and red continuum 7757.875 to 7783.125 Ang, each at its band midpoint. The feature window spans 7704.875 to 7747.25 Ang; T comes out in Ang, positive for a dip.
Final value 1.4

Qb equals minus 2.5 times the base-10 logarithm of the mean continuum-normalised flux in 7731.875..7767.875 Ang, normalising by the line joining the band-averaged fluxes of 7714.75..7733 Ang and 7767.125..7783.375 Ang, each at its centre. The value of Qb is 0.035 mag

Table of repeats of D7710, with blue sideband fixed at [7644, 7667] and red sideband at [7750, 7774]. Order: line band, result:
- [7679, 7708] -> -1.00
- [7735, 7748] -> 0.08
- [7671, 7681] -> -0.26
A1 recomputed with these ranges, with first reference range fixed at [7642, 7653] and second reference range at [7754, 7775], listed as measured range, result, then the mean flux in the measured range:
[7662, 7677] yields 0.97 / 13.7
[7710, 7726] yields 0.30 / 14.1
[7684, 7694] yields 0.00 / 14.6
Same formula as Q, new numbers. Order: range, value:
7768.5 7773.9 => 14.4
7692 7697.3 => 14.4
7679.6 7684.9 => 15.6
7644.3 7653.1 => 14.6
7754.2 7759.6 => 14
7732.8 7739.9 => 13.9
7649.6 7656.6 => 13.7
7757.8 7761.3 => 14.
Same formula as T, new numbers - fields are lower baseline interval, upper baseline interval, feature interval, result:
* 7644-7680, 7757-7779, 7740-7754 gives 0.3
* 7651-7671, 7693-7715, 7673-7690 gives -1.4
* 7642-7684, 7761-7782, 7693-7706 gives 0.2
